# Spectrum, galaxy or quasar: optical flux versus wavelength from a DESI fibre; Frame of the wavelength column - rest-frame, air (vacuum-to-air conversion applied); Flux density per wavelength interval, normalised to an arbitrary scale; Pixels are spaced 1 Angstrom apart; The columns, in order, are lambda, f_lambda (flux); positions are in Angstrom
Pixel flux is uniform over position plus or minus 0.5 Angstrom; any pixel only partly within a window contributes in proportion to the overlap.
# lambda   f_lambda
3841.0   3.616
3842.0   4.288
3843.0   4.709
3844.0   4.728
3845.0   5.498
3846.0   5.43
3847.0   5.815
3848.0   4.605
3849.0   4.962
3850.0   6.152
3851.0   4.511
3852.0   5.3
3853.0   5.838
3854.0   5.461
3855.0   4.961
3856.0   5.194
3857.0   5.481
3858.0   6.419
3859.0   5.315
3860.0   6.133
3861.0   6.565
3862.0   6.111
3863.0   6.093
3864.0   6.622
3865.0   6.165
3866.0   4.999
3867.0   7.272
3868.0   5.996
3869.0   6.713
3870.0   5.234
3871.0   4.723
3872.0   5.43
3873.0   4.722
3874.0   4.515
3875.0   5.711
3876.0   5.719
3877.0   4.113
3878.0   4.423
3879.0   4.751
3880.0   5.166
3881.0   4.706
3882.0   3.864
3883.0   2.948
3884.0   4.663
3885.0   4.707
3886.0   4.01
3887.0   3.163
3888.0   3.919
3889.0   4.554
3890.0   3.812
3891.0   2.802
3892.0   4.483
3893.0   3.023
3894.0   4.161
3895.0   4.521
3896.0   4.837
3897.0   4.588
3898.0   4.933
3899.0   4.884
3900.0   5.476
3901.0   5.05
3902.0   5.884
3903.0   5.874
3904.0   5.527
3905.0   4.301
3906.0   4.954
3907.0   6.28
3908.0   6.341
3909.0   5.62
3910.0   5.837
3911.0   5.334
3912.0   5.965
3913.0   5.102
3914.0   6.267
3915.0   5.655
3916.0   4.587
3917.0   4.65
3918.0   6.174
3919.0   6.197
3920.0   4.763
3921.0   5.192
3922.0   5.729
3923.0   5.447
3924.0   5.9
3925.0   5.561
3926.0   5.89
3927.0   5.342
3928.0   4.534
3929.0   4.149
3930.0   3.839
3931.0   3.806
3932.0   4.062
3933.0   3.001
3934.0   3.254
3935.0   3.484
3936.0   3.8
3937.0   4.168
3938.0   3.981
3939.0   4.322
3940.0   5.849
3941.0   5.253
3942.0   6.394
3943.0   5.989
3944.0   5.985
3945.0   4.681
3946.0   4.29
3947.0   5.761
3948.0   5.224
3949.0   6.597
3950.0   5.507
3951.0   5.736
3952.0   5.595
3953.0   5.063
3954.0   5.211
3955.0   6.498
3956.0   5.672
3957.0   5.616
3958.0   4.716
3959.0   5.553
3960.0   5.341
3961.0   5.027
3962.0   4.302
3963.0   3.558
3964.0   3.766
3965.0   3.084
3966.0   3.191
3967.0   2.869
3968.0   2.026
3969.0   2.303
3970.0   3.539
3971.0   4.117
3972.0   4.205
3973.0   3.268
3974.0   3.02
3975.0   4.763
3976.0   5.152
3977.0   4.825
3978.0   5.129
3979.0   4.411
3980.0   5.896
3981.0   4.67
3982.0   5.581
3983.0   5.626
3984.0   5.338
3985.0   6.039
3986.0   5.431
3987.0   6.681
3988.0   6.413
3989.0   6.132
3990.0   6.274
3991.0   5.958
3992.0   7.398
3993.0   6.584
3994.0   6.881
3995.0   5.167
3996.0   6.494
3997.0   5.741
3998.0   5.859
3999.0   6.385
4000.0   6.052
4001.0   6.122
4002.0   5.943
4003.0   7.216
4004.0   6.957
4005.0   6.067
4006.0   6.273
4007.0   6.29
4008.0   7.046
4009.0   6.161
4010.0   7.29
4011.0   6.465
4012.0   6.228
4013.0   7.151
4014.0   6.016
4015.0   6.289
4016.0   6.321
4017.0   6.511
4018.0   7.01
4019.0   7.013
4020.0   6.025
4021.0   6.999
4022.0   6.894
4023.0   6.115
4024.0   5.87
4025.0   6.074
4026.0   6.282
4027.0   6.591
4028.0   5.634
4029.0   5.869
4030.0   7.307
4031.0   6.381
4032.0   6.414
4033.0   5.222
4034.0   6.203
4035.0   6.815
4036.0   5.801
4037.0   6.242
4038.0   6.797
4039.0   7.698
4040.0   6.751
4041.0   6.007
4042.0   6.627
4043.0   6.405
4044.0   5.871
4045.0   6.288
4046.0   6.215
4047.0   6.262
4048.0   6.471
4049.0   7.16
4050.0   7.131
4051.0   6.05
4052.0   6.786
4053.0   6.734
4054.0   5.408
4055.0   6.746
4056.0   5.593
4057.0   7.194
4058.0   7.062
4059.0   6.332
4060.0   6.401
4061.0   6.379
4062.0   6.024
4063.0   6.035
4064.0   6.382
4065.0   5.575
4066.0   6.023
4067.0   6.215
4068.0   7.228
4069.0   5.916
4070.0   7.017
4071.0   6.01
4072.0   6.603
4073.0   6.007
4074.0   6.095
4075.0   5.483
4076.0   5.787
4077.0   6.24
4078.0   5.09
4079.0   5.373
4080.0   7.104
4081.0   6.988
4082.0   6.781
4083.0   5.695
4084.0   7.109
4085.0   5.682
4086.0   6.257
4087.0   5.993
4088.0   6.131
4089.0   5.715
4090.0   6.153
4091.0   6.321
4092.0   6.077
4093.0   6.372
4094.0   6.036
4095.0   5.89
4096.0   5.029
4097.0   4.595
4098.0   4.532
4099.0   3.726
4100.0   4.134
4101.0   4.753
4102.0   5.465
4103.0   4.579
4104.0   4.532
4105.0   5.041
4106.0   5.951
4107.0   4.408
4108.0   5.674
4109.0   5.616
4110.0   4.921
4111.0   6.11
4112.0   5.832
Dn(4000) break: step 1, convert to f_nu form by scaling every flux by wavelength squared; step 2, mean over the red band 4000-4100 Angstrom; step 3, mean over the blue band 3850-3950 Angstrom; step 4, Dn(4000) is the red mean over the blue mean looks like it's 1.3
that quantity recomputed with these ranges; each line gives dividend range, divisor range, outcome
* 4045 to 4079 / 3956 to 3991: 1.40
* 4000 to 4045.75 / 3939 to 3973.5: 1.40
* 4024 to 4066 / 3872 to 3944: 1.41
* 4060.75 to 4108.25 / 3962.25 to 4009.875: 1.15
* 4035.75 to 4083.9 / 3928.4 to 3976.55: 1.48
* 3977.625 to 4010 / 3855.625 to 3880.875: 1.17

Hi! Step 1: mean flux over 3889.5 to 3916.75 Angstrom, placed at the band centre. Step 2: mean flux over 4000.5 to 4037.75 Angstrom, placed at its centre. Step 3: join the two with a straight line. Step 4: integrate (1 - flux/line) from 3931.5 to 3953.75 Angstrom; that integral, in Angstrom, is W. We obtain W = 2.43 Angstrom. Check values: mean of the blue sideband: 5.04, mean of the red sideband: 6.41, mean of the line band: 4.91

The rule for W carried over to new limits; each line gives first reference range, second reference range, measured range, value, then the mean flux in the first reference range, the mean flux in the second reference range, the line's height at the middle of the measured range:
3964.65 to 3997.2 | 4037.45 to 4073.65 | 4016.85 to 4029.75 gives -1.3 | 4.98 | 6.43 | 5.8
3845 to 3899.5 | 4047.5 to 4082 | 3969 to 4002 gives 2.1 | 5.03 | 6.32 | 5.79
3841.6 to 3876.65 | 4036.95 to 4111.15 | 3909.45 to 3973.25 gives 10.0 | 5.52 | 6.01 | 5.71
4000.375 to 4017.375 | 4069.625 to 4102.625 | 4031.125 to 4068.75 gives -1.6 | 6.49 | 5.82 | 6.13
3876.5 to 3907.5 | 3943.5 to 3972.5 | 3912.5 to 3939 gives -1.1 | 4.53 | 4.66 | 4.59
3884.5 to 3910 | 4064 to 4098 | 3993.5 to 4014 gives -3.3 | 4.73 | 6.06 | 5.5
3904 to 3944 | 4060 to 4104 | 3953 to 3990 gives 4.1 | 5.07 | 5.87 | 5.31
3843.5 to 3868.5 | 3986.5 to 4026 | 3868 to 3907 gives 7.6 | 5.67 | 6.42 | 5.82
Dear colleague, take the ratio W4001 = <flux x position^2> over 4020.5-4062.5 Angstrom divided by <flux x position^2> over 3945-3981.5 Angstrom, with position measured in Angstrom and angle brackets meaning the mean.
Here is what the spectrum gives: 1.4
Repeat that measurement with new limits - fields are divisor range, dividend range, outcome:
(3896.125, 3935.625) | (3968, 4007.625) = 1.12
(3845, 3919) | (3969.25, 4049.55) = 1.25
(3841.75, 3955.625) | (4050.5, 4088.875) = 1.33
